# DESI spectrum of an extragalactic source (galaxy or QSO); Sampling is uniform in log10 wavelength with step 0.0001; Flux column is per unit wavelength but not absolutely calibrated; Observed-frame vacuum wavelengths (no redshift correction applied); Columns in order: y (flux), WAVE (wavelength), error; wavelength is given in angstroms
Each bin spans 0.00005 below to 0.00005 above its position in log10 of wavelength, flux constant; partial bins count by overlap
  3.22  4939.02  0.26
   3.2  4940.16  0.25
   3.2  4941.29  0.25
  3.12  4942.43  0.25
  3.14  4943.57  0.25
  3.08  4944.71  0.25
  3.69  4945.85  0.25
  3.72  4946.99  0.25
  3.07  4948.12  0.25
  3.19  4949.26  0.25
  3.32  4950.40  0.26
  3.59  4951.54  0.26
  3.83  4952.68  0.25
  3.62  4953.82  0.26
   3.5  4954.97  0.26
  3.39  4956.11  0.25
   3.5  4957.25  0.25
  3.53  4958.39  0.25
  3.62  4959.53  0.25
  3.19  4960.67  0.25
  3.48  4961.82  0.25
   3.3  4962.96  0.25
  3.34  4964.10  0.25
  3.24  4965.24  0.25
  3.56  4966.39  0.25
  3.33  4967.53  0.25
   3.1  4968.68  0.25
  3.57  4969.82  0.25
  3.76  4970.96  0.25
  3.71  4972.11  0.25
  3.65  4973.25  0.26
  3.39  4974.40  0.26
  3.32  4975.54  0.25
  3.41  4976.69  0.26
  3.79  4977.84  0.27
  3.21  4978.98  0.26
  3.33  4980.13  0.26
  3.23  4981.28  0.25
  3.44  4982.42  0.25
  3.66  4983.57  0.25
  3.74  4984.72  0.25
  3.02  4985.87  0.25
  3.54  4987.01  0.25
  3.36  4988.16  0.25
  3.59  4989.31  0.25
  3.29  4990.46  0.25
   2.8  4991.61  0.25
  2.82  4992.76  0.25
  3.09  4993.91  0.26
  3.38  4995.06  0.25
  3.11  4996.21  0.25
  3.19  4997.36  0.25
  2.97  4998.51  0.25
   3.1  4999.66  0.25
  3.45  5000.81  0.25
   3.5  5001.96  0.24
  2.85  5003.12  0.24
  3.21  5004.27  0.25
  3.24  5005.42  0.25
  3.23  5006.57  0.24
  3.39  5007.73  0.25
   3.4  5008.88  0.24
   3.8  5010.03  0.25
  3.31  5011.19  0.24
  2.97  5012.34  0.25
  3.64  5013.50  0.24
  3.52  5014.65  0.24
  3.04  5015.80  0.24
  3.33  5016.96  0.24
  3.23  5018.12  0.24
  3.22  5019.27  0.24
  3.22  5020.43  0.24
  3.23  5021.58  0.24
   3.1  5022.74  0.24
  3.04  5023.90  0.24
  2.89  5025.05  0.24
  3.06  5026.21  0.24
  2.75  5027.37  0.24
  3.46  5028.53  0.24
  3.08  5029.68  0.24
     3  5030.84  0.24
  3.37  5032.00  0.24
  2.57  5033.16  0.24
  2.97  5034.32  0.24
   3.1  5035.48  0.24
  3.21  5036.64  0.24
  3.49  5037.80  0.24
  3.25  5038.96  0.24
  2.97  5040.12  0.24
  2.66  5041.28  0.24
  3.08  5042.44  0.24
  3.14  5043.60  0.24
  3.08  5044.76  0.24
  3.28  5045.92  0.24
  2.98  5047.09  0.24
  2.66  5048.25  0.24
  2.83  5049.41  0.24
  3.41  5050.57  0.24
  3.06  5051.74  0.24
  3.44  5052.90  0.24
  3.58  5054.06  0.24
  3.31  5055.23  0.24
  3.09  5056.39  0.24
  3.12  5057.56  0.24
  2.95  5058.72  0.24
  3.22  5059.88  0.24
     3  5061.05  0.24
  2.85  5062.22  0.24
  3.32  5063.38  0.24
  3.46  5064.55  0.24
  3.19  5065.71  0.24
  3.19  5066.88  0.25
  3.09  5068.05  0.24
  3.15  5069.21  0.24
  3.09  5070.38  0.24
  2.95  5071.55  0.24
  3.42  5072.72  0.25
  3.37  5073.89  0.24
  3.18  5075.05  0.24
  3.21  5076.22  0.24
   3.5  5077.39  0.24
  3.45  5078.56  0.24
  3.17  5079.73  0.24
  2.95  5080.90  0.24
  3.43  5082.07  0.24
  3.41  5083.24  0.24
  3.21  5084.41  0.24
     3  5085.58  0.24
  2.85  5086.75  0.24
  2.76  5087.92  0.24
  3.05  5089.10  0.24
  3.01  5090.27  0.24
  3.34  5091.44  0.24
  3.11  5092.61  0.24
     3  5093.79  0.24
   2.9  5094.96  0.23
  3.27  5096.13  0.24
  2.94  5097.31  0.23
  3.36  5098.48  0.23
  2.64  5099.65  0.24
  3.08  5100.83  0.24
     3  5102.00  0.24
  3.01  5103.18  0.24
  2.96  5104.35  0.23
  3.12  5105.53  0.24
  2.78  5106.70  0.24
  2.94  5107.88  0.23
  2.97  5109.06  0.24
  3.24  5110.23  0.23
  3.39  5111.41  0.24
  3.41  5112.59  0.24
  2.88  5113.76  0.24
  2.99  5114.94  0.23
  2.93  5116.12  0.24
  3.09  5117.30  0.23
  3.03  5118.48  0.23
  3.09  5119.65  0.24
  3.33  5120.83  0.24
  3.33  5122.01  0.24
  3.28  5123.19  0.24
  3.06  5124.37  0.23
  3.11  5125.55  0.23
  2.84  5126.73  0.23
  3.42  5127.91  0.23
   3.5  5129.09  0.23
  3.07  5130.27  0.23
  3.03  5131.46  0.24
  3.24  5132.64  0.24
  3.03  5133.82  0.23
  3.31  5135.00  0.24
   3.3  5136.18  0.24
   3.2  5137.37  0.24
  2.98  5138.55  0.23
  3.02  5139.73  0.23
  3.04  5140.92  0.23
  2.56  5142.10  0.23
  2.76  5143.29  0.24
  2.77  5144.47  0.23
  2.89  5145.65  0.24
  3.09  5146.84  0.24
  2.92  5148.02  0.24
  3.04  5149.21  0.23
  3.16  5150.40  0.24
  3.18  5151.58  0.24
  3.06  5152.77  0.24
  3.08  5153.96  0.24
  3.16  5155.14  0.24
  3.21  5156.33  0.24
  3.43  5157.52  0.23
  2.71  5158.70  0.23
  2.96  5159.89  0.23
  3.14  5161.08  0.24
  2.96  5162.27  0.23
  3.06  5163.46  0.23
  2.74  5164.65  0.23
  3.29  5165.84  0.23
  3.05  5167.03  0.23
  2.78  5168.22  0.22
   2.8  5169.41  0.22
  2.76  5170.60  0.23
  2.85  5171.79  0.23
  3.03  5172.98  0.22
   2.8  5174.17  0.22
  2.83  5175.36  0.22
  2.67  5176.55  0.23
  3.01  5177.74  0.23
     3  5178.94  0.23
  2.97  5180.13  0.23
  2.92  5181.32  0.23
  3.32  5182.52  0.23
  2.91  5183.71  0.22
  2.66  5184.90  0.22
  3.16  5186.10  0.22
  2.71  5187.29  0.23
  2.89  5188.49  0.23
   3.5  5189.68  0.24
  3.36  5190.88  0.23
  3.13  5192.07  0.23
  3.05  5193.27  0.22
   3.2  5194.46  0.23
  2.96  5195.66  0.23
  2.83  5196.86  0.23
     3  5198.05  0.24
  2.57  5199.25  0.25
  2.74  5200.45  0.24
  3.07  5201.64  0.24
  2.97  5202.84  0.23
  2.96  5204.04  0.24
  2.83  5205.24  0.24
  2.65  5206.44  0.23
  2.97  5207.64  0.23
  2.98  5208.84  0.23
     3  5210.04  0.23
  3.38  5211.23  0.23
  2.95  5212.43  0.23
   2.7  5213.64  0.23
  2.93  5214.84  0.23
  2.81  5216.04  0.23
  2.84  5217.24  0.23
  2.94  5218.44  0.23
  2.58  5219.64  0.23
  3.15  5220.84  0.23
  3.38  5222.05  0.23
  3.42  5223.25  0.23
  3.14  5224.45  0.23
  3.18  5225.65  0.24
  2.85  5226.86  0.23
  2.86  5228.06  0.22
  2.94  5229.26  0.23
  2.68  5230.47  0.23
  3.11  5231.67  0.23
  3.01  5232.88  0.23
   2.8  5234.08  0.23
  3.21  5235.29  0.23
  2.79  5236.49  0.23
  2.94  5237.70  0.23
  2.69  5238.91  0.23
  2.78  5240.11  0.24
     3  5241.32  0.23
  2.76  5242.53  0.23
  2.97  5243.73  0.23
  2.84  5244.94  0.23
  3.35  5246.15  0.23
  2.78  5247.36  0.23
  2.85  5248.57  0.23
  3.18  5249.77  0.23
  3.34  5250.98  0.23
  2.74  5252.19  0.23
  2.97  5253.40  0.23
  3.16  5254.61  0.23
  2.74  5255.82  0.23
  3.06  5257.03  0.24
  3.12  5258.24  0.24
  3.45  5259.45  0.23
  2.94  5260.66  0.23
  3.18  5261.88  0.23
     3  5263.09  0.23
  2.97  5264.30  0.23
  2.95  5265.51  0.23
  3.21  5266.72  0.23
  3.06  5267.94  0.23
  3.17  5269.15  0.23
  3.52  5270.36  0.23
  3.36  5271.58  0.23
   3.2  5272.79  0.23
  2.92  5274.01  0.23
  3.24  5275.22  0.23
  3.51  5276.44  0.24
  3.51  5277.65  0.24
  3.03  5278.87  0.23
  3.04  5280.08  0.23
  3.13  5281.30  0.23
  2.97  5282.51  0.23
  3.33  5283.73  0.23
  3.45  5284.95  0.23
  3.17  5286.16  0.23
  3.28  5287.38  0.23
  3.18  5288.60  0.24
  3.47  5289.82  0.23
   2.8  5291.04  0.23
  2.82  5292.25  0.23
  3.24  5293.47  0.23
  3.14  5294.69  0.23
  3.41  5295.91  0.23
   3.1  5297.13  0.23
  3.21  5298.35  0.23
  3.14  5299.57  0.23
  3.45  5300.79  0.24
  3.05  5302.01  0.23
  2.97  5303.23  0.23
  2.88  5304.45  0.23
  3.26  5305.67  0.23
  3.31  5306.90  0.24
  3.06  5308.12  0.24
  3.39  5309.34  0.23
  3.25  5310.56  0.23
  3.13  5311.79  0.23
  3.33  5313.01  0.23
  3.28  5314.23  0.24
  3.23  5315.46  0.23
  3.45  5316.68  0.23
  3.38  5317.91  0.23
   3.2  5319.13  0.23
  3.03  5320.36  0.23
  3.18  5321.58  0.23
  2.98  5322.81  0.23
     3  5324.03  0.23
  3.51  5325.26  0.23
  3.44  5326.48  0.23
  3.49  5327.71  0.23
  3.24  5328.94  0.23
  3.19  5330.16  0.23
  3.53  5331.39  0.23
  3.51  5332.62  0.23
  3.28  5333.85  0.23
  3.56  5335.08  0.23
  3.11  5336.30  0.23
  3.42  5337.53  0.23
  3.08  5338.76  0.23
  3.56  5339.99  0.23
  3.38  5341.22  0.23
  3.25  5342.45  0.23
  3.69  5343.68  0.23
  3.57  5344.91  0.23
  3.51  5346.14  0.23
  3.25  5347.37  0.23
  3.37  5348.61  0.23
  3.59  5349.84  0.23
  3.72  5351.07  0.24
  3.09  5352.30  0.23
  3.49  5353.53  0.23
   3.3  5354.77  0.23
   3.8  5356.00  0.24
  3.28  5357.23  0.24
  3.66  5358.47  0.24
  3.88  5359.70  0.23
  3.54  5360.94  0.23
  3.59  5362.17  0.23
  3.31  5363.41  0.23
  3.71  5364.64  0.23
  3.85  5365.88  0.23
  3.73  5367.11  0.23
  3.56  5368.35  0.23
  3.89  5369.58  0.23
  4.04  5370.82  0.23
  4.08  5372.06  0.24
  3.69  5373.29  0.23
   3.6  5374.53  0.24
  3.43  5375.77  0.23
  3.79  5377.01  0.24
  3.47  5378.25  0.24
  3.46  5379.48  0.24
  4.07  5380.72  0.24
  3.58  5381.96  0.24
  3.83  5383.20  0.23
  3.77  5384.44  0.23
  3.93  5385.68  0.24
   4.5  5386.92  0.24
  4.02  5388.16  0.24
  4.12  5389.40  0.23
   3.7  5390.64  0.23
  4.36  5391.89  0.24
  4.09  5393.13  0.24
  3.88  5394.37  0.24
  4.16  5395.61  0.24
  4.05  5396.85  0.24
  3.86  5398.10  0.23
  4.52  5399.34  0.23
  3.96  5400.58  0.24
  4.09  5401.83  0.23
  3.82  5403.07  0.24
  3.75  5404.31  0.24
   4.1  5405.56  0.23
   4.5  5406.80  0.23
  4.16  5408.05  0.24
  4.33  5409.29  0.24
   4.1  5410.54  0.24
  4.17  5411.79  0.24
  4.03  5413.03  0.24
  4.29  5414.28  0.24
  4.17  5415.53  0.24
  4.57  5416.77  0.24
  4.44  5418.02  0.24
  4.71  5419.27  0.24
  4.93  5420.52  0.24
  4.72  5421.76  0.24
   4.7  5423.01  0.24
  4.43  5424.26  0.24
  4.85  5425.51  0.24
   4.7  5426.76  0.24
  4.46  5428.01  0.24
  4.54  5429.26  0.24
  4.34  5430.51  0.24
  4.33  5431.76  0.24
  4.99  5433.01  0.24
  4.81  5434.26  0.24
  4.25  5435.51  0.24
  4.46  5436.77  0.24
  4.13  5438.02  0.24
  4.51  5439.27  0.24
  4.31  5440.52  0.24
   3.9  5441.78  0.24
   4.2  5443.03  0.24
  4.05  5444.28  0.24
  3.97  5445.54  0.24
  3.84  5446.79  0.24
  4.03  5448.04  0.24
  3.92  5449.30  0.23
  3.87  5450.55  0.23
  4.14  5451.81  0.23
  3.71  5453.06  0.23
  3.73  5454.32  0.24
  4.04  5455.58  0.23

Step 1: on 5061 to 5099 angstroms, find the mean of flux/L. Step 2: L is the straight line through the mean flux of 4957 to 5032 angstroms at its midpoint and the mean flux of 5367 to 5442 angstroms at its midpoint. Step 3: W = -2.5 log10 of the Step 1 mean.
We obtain 0.11 mag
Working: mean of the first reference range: 3.3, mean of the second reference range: 4.16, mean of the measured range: 3.16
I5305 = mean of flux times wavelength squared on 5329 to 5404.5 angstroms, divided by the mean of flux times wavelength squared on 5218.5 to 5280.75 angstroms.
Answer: 1.26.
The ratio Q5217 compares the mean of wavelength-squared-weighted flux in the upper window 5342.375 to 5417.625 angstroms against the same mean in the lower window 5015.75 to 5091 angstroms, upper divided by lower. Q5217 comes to 1.4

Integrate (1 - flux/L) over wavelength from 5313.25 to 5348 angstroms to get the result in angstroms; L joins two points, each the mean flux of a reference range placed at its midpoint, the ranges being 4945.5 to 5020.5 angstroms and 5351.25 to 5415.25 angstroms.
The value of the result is 4.3 angstroms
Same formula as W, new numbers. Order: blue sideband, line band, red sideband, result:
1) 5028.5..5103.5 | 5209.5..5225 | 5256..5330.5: 0.054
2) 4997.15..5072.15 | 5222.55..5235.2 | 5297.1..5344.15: 0.078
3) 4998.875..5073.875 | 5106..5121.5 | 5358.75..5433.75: 0.095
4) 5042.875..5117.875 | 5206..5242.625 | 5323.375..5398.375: 0.147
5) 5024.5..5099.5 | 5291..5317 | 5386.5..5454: 0.216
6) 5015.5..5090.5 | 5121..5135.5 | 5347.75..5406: 0.033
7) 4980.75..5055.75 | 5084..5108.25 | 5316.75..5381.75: 0.087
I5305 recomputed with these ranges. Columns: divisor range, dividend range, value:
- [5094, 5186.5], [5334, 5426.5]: 1.40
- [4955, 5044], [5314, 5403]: 1.27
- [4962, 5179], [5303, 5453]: 1.37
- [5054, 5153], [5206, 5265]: 1.01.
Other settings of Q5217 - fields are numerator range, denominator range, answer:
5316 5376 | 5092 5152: 1.23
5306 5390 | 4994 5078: 1.25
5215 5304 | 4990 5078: 1.06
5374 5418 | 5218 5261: 1.42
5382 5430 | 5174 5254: 1.54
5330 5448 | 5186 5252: 1.42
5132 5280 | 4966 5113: 1.01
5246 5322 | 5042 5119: 1.10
